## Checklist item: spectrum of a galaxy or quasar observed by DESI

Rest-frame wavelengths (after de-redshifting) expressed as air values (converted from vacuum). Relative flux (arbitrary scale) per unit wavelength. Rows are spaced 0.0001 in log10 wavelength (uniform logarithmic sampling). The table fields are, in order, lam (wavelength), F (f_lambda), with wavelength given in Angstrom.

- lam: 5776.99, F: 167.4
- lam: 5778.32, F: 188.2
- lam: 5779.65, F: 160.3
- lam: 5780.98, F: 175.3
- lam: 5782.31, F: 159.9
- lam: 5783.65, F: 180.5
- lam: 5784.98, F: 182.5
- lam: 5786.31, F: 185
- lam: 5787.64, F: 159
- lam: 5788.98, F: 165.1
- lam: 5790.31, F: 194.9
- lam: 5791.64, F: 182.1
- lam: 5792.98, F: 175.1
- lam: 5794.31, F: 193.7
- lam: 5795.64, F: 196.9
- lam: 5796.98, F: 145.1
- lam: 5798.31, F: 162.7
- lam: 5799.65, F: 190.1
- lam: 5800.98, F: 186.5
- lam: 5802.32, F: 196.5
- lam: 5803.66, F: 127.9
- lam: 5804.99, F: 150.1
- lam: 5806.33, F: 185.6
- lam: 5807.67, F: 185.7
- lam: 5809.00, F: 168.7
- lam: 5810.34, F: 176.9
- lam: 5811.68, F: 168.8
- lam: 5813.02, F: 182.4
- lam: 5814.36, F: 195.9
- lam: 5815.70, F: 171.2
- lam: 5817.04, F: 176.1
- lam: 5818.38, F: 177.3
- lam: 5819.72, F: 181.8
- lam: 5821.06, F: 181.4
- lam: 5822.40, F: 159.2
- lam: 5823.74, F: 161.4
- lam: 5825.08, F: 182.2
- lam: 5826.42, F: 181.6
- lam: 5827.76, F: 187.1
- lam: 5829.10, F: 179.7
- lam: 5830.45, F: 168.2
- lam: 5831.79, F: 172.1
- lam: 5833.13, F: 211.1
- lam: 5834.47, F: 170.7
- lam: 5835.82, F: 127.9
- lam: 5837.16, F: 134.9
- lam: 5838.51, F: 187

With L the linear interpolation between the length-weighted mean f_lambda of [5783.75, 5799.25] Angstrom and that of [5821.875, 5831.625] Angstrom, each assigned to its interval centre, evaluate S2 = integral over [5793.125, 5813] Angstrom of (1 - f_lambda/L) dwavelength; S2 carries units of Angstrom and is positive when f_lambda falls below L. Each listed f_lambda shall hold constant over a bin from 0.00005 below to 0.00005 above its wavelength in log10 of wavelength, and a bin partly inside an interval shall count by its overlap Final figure 0.21 Angstrom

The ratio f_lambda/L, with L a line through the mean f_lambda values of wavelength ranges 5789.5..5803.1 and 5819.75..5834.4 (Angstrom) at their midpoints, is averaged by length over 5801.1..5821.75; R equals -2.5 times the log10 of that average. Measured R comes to 0.03 mag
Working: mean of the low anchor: 182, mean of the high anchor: 178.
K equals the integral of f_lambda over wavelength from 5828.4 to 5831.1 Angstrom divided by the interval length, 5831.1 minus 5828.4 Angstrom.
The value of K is 174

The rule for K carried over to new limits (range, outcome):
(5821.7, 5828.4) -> 174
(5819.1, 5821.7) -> 182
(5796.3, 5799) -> 154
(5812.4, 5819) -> 180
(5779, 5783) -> 165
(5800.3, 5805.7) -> 166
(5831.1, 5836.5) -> 171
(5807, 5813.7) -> 176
